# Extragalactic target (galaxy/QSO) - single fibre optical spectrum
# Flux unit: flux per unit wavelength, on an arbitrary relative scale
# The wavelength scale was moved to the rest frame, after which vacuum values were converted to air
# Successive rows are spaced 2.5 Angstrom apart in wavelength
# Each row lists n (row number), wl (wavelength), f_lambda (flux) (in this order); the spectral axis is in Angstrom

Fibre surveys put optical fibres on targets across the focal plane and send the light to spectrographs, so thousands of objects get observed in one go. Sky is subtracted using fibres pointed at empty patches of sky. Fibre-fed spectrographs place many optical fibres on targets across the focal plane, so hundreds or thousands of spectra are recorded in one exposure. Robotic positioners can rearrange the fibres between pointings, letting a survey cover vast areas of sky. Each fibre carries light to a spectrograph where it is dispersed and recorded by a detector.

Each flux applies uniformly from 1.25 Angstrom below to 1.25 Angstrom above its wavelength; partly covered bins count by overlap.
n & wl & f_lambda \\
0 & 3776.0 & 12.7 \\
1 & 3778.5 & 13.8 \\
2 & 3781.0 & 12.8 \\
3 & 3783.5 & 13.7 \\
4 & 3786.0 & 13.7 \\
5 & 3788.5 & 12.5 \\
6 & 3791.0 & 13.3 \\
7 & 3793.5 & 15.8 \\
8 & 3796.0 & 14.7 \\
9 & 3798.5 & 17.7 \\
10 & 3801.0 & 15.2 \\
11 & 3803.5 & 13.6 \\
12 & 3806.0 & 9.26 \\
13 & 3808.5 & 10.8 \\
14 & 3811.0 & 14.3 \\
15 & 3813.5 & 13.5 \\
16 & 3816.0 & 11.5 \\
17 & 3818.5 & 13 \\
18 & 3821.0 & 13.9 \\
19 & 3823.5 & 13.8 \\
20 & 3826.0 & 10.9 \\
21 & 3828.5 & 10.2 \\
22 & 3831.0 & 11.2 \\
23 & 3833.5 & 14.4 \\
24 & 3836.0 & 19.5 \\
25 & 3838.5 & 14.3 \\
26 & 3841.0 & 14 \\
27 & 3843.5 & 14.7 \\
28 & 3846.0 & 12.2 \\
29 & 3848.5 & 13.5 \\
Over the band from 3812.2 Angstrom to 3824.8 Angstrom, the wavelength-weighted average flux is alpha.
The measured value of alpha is 13.1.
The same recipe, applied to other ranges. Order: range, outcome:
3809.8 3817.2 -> 13.1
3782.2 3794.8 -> 13.8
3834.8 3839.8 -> 16.8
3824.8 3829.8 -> 10.6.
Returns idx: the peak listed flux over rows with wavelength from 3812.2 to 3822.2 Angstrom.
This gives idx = 13.9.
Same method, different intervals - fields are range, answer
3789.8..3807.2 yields 17.7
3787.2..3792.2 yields 13.3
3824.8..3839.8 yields 19.5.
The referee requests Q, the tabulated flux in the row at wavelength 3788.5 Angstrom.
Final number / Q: 12.5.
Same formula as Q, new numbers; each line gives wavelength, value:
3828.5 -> 10.2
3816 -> 11.5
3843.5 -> 14.7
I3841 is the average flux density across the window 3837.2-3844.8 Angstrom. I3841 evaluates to 14.4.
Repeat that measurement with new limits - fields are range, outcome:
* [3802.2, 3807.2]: 11.5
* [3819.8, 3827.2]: 12.9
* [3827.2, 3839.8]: 13.9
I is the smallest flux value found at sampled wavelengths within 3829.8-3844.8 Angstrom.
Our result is 11.2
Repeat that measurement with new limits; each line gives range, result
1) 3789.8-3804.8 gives 13.3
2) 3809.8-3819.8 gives 11.5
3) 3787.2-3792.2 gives 12.5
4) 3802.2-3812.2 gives 9.26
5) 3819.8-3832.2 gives 10.2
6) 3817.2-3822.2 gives 13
